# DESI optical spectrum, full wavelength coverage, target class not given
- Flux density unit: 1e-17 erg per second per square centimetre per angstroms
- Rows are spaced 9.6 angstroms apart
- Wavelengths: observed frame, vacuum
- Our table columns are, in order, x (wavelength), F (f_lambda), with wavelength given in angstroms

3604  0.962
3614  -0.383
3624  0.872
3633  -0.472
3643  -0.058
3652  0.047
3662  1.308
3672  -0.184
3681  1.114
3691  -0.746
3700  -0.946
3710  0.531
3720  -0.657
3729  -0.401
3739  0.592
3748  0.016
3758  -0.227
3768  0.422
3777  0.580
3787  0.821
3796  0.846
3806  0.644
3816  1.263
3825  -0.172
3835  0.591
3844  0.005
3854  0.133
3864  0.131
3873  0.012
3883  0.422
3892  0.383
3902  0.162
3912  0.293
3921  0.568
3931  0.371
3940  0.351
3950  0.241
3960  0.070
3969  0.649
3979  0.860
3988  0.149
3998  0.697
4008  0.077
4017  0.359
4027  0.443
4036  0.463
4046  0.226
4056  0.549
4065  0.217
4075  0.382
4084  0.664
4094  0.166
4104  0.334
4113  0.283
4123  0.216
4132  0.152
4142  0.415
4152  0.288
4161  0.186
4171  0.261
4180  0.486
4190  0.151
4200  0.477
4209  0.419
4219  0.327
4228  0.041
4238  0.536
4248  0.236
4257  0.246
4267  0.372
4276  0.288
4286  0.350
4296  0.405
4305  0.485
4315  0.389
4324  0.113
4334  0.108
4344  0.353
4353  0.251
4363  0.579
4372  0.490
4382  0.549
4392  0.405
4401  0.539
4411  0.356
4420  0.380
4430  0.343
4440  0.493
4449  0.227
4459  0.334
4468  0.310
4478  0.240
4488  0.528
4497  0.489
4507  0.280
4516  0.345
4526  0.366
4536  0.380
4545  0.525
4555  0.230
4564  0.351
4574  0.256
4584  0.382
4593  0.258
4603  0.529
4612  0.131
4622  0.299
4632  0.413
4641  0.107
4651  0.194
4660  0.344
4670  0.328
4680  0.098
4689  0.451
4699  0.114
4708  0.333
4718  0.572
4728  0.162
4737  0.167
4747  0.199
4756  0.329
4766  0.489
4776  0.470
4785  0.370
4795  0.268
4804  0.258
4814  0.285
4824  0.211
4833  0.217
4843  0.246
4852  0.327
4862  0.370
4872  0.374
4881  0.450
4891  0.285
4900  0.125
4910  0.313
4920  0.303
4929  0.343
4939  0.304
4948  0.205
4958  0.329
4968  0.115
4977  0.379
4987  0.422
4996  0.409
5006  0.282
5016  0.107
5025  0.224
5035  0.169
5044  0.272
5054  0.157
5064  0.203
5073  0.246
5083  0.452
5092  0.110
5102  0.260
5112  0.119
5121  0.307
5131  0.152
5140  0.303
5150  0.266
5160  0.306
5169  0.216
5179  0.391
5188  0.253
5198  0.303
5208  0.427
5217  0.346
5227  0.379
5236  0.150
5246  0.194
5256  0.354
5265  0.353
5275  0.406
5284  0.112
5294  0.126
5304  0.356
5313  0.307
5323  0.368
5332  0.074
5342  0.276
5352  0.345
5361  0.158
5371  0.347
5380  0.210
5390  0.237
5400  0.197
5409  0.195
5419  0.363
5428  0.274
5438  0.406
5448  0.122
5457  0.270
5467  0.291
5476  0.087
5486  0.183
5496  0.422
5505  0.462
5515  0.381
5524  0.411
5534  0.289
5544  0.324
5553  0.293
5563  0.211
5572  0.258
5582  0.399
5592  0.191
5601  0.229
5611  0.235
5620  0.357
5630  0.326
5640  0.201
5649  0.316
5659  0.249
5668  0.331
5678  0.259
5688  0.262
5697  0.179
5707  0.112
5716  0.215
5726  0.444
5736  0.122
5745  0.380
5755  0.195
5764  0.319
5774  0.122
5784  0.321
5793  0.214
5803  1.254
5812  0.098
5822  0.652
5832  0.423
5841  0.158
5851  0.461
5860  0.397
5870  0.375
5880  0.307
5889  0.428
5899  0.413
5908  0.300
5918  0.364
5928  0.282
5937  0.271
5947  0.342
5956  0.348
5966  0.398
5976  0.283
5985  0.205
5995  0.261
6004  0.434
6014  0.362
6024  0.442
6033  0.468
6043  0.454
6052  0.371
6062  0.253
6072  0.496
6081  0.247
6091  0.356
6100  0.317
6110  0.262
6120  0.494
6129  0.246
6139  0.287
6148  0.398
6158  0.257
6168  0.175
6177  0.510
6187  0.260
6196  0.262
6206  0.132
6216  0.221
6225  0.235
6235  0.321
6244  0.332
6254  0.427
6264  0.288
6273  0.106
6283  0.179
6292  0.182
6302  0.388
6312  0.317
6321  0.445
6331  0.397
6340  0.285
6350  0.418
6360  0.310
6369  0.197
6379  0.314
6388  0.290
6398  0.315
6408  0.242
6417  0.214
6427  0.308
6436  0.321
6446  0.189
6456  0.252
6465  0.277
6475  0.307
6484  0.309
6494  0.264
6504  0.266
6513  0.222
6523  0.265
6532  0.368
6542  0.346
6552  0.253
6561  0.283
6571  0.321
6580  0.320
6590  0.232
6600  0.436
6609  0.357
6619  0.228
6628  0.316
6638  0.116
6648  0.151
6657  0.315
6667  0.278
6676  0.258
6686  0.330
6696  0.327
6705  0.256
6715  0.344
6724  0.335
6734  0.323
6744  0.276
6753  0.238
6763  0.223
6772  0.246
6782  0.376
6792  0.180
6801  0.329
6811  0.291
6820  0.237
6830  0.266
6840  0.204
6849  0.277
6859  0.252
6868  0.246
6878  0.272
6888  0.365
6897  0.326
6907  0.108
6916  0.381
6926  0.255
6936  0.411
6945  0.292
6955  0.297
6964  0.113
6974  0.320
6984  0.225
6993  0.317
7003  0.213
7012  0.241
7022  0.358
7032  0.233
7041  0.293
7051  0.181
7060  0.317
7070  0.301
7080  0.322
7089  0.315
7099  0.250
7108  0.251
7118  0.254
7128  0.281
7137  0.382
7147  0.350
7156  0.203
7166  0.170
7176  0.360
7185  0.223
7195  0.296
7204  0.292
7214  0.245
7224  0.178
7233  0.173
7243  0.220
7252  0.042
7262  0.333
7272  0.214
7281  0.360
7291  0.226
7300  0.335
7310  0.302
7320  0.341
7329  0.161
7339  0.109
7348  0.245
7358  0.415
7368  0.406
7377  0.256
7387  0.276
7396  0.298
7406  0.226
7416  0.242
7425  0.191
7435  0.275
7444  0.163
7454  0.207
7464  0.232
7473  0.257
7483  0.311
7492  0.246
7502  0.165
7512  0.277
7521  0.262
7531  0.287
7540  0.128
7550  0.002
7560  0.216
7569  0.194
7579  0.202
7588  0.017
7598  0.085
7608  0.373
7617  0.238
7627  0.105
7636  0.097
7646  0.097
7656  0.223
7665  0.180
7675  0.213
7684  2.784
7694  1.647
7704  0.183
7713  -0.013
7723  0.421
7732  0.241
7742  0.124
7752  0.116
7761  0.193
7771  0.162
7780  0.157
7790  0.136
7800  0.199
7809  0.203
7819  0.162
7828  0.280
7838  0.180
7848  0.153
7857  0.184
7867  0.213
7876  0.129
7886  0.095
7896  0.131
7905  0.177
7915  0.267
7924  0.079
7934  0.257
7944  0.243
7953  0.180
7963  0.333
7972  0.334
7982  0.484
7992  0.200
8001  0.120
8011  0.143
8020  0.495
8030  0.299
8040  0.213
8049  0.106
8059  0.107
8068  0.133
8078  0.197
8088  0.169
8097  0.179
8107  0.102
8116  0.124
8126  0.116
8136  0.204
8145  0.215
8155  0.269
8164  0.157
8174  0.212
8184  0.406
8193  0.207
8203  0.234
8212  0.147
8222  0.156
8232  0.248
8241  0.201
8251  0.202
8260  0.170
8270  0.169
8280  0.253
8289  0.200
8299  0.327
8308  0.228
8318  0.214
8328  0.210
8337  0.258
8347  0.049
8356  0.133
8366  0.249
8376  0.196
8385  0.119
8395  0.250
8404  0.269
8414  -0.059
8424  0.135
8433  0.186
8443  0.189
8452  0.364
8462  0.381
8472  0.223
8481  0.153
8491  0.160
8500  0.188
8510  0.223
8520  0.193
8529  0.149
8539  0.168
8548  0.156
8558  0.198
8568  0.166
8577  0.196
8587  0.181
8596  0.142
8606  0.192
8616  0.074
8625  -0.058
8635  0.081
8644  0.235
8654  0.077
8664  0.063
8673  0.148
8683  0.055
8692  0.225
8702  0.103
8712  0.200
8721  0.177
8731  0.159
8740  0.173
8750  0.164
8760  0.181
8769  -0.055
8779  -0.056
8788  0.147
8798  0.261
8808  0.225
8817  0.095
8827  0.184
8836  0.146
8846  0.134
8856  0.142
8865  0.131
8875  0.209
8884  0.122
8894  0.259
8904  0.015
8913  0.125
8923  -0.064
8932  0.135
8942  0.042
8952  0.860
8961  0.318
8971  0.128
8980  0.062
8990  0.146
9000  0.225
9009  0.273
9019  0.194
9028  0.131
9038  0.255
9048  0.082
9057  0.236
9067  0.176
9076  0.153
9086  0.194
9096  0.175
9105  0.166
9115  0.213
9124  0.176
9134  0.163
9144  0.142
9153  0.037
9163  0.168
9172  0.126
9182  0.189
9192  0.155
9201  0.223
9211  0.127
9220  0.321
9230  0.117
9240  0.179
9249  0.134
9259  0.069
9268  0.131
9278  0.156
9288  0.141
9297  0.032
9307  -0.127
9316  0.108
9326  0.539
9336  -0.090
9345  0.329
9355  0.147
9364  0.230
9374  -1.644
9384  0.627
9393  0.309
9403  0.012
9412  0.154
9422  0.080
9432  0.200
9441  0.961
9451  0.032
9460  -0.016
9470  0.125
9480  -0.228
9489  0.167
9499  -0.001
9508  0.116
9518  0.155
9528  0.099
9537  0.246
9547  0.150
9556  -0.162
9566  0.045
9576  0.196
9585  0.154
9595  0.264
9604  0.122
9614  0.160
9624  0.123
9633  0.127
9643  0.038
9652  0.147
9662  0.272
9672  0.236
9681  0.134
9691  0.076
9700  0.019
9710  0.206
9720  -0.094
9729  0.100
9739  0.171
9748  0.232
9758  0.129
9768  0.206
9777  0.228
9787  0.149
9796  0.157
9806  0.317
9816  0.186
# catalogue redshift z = 1.06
